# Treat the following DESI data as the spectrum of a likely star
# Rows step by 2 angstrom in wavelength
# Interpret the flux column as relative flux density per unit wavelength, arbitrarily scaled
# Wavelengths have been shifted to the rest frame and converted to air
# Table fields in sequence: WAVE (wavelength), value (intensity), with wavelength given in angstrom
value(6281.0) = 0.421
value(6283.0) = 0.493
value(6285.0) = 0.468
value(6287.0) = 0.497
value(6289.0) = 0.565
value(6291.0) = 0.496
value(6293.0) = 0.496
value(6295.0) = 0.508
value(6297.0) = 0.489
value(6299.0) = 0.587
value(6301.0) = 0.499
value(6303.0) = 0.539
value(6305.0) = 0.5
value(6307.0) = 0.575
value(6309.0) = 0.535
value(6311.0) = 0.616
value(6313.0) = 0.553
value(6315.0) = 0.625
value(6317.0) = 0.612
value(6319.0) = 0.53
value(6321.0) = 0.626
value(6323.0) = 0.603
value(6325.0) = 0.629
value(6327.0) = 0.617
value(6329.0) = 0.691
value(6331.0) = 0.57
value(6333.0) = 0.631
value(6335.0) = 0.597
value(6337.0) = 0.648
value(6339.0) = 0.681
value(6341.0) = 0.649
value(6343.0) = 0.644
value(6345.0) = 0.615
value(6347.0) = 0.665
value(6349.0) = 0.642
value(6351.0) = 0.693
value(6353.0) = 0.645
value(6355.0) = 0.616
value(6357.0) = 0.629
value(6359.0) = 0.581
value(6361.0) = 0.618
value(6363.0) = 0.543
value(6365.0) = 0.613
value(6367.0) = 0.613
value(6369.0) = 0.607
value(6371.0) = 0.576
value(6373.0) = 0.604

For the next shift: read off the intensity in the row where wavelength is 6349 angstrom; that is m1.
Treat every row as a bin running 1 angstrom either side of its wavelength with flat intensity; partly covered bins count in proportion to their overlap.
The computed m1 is 0.642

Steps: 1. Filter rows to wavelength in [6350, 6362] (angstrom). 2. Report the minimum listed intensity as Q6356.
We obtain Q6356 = 0.581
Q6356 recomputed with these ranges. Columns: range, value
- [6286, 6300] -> 0.489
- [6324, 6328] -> 0.617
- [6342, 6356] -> 0.615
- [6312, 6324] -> 0.53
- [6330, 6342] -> 0.57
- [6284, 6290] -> 0.468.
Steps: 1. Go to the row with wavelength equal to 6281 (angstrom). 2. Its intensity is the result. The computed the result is 0.421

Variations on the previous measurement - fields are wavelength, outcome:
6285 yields 0.468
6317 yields 0.612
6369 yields 0.607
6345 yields 0.615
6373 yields 0.604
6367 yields 0.613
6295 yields 0.508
